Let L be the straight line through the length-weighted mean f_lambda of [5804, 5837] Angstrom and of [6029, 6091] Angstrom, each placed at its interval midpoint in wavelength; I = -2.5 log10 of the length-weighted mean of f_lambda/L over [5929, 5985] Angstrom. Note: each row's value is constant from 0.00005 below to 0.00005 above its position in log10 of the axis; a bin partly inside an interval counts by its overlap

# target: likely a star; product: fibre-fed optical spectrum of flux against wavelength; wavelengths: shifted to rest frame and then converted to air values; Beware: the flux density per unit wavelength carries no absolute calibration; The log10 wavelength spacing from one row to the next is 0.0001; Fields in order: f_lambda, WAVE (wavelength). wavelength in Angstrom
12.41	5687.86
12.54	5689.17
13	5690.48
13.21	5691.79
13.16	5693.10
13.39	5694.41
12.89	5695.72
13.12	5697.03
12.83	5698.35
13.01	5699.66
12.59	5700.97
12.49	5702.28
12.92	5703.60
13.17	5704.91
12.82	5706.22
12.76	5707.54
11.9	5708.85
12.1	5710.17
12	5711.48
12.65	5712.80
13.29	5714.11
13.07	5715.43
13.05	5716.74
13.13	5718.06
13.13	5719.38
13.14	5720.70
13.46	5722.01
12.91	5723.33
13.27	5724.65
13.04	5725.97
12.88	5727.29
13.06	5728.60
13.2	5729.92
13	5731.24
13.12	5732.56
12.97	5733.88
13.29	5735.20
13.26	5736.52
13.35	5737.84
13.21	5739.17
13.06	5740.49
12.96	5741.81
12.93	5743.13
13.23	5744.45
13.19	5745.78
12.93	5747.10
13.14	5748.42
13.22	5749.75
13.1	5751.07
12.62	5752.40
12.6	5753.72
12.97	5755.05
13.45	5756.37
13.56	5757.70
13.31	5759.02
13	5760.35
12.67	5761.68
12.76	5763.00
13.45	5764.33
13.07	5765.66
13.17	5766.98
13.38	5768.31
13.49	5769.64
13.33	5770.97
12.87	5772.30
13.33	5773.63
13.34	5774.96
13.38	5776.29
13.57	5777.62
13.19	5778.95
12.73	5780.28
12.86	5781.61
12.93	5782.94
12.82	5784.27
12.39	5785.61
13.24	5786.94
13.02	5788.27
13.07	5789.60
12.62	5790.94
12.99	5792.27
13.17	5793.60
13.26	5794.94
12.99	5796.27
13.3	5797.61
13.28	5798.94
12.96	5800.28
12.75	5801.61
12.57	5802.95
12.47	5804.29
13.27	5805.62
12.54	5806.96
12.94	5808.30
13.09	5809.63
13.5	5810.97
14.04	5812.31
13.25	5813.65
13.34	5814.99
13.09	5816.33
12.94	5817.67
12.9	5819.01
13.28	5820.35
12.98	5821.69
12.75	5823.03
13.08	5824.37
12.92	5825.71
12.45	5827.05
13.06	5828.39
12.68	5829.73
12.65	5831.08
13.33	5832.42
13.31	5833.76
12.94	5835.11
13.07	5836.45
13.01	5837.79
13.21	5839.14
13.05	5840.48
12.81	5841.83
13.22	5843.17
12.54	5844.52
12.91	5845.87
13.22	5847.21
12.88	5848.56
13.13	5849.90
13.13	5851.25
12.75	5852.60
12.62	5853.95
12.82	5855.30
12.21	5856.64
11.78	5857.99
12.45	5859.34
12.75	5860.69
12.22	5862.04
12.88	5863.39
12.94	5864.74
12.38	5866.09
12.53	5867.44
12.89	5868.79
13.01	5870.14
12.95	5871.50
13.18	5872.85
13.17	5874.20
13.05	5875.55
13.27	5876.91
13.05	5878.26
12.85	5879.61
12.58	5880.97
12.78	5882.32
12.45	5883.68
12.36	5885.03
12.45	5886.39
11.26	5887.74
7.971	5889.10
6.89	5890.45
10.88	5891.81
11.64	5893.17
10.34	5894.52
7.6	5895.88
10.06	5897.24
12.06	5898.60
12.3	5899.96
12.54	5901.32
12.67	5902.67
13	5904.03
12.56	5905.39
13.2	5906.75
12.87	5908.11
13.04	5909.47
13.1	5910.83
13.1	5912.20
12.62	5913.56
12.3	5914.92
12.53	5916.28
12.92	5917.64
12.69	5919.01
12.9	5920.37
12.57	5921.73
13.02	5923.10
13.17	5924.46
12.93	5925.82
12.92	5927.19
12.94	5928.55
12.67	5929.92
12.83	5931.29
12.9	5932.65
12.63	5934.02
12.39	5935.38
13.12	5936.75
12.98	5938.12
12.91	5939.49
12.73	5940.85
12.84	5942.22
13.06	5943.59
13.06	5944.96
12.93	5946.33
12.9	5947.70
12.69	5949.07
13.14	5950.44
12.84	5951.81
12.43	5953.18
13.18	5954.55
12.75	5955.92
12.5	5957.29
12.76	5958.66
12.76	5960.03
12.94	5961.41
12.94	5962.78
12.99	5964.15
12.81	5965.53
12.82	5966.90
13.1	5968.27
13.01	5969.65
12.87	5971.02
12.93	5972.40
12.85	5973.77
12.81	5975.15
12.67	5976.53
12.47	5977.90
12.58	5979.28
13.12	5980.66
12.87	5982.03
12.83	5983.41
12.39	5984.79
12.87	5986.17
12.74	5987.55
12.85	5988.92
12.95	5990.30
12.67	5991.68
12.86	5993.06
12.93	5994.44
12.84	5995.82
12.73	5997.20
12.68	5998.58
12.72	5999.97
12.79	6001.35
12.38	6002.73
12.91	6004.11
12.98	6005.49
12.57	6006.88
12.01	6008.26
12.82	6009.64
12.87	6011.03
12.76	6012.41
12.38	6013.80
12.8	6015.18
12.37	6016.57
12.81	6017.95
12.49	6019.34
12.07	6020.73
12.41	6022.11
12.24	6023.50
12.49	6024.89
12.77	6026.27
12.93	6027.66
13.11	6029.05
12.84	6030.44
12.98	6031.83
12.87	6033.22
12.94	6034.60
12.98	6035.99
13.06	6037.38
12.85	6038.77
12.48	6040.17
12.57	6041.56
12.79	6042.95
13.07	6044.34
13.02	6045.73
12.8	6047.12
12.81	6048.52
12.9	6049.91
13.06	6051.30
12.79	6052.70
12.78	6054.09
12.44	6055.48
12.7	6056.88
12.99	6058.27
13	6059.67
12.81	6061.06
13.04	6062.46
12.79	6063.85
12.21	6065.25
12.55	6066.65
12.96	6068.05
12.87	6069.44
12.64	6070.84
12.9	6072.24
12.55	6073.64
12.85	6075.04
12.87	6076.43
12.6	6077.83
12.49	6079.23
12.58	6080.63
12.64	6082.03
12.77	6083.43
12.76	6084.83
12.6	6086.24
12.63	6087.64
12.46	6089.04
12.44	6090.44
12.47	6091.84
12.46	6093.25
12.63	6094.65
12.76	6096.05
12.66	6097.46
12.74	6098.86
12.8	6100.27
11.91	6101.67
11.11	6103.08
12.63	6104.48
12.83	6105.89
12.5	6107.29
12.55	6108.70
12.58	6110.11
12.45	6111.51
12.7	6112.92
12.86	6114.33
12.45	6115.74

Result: 0.00 mag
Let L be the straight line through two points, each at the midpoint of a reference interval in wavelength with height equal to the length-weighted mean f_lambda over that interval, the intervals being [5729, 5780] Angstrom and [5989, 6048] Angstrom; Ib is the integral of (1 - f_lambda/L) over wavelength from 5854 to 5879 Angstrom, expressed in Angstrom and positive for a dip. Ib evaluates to 0.42 Angstrom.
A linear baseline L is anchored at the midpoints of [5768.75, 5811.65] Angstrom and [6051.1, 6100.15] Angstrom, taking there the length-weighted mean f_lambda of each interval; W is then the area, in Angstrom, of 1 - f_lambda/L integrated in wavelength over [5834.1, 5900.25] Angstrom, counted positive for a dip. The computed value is 3.53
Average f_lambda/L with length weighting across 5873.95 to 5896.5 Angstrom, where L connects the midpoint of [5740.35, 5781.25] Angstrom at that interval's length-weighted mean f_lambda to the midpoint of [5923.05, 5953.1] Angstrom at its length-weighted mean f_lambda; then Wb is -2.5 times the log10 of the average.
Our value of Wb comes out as 0.14 mag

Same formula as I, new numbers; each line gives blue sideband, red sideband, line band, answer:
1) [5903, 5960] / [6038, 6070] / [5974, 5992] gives 0.005 mag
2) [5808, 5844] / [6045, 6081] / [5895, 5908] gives 0.103 mag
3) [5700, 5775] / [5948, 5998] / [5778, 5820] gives -0.004 mag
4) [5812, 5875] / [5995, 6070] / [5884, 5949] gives 0.051 mag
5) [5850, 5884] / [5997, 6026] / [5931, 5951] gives -0.018 mag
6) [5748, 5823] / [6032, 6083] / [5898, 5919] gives 0.019 mag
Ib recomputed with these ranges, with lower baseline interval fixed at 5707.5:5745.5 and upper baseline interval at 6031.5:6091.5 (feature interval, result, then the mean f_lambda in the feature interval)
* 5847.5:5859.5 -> 0.2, 12.7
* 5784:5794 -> 0.0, 12.9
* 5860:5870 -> 0.2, 12.7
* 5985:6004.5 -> 0.1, 12.8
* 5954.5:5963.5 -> 0.0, 12.8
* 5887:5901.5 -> 2.9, 10.3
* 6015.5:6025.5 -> 0.3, 12.4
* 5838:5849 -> -0.1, 13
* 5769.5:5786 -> -0.2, 13.1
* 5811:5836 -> -0.3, 13.1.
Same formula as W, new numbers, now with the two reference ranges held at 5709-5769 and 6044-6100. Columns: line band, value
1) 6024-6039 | -0.1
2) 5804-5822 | -0.2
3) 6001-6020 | 0.2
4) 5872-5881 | -0.1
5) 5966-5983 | 0.0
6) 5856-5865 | 0.3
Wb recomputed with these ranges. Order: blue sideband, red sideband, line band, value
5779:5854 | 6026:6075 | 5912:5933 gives 0.01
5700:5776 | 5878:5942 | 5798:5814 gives -0.03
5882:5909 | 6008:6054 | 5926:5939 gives -0.09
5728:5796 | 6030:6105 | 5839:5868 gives 0.02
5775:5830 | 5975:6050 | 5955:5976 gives 0.00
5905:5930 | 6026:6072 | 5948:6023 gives 0.01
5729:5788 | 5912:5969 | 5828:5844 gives 0.00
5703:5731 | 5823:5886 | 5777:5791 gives -0.01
